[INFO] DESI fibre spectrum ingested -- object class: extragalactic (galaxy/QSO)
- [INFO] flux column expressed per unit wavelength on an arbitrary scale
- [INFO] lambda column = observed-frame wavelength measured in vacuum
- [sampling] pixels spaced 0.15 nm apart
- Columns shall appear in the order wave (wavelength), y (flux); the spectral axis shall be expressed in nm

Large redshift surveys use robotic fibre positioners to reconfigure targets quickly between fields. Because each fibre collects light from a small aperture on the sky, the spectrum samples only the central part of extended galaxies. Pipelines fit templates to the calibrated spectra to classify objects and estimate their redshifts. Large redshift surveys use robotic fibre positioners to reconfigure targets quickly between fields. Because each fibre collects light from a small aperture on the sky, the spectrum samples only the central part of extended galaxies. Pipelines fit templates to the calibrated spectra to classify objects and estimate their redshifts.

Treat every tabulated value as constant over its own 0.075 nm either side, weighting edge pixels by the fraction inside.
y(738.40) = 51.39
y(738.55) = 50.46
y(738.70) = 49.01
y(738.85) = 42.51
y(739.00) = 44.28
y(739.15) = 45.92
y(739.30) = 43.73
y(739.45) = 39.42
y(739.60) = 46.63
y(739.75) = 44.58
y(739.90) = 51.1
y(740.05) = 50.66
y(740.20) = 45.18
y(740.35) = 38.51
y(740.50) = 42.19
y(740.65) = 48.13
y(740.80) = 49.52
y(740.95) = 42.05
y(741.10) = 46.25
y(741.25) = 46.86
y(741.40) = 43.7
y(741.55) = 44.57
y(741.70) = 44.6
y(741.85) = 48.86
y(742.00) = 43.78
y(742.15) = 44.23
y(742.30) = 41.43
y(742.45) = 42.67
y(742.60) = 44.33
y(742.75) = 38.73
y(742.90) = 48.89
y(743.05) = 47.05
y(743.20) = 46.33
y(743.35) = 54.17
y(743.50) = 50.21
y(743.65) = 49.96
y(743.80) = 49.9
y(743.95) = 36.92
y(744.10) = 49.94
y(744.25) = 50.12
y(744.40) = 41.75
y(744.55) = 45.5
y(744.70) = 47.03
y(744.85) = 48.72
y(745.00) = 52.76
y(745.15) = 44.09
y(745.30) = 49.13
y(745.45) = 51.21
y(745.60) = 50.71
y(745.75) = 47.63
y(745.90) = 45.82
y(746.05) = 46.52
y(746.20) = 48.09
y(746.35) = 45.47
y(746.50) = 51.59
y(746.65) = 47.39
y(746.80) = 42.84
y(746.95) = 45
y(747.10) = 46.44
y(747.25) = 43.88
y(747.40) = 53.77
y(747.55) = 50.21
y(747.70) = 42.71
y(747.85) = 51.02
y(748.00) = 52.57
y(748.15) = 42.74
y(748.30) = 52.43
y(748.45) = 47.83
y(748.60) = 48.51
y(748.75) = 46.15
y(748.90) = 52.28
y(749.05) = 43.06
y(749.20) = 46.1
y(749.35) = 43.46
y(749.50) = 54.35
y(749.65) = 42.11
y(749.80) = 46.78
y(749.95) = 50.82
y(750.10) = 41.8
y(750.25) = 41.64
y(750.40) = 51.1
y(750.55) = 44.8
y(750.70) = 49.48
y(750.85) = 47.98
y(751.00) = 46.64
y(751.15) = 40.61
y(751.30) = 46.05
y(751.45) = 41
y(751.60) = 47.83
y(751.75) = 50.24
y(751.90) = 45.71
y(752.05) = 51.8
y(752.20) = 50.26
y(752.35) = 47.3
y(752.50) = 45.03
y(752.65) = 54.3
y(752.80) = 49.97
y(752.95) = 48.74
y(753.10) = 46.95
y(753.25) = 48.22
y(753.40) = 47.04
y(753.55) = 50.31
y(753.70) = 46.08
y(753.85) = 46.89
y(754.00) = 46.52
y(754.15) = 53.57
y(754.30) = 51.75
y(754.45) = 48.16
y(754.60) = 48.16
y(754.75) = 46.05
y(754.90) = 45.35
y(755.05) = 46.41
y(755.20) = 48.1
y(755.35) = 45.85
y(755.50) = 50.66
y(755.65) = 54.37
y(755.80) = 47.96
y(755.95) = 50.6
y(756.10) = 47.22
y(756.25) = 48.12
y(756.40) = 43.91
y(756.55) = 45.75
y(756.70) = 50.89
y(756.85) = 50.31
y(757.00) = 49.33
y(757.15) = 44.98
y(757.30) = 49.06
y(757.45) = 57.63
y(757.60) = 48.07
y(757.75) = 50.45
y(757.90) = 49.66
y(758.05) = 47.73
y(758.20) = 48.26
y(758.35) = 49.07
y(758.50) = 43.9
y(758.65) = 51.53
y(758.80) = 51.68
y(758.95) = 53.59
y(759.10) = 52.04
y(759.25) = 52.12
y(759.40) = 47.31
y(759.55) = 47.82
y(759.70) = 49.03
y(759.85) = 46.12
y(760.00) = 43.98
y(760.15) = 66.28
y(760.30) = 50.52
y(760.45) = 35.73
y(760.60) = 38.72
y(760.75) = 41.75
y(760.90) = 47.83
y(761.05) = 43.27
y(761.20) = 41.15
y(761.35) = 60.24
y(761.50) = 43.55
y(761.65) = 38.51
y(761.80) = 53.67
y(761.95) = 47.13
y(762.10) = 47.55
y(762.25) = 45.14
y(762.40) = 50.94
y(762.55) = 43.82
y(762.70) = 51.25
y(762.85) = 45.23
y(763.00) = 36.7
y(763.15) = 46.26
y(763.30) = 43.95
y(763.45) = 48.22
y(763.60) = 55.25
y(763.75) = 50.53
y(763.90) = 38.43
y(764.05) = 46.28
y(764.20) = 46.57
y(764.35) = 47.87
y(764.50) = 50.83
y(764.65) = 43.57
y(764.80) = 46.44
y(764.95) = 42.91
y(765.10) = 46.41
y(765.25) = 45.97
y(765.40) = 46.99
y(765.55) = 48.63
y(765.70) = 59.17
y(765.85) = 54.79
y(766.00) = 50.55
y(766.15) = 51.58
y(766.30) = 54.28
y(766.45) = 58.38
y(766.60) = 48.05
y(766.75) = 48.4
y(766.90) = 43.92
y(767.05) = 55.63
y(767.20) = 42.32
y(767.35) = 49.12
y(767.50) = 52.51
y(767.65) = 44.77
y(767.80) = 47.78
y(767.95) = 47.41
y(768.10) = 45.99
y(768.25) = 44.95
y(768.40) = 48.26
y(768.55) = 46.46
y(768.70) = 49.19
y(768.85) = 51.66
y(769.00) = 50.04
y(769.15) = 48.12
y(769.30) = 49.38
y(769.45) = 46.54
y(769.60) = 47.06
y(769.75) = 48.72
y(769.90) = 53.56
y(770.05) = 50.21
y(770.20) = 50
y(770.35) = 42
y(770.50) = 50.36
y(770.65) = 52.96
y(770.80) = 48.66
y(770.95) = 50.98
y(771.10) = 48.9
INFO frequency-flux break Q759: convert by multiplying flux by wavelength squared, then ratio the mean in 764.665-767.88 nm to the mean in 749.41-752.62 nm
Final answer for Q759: 1.09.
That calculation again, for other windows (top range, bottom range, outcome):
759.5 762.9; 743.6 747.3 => 1.04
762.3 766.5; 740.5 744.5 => 1.11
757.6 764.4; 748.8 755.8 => 1.02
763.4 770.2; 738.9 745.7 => 1.13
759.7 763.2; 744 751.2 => 1.02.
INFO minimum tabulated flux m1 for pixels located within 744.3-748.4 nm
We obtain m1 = 41.75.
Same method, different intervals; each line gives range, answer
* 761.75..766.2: 36.7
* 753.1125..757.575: 43.91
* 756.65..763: 35.73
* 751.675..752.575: 45.03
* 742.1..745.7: 36.92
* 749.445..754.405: 40.61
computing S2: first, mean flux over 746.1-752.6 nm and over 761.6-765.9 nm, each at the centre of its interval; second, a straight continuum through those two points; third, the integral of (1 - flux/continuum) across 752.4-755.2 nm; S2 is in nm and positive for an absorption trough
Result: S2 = -0.07 nm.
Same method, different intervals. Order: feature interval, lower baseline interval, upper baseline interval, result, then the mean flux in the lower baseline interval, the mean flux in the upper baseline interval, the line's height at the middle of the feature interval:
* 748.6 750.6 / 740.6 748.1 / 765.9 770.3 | 0.033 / 46.9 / 49.1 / 47.4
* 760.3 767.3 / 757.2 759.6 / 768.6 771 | 0.329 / 50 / 49.3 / 49.6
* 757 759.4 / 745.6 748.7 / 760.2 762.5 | -0.185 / 47.7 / 45.9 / 46.3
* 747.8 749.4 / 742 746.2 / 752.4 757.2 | -0.012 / 46.8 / 48.4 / 47.5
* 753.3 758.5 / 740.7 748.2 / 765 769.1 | -0.054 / 46.8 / 49.3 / 48.1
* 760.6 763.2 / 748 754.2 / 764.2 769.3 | 0.135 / 47.5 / 48.9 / 48.4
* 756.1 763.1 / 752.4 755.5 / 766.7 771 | 0.071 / 48.2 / 48.5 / 48.3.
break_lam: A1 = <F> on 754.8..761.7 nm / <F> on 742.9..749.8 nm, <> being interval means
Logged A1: 1.01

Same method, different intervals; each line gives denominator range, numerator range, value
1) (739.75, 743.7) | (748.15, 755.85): 1.04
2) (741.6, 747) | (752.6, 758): 1.04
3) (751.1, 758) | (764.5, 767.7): 1.02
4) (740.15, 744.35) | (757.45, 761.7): 1.05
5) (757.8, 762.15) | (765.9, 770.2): 1.03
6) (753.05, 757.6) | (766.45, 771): 1.00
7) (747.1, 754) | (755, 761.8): 1.02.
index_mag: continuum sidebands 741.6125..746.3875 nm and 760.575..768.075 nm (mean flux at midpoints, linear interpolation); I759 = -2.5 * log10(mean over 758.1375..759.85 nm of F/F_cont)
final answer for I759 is -0.047 mag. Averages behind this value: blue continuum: 46.8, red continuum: 47.7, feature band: 49.5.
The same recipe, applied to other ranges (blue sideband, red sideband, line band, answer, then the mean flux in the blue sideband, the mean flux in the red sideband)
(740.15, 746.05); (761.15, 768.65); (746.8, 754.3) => -0.02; 46.2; 47.9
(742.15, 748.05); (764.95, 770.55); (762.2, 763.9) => 0.05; 47.2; 49.1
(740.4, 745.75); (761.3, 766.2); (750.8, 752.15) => 0.01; 46.4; 47.6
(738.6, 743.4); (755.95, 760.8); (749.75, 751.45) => 0.03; 45.3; 48.6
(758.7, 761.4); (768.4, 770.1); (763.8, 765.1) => 0.07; 48.2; 49.1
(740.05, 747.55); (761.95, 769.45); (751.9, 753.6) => -0.04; 46.5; 48.1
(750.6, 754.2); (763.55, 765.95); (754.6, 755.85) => -0.01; 47.8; 48.1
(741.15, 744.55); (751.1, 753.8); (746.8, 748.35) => -0.02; 45.9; 47.7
